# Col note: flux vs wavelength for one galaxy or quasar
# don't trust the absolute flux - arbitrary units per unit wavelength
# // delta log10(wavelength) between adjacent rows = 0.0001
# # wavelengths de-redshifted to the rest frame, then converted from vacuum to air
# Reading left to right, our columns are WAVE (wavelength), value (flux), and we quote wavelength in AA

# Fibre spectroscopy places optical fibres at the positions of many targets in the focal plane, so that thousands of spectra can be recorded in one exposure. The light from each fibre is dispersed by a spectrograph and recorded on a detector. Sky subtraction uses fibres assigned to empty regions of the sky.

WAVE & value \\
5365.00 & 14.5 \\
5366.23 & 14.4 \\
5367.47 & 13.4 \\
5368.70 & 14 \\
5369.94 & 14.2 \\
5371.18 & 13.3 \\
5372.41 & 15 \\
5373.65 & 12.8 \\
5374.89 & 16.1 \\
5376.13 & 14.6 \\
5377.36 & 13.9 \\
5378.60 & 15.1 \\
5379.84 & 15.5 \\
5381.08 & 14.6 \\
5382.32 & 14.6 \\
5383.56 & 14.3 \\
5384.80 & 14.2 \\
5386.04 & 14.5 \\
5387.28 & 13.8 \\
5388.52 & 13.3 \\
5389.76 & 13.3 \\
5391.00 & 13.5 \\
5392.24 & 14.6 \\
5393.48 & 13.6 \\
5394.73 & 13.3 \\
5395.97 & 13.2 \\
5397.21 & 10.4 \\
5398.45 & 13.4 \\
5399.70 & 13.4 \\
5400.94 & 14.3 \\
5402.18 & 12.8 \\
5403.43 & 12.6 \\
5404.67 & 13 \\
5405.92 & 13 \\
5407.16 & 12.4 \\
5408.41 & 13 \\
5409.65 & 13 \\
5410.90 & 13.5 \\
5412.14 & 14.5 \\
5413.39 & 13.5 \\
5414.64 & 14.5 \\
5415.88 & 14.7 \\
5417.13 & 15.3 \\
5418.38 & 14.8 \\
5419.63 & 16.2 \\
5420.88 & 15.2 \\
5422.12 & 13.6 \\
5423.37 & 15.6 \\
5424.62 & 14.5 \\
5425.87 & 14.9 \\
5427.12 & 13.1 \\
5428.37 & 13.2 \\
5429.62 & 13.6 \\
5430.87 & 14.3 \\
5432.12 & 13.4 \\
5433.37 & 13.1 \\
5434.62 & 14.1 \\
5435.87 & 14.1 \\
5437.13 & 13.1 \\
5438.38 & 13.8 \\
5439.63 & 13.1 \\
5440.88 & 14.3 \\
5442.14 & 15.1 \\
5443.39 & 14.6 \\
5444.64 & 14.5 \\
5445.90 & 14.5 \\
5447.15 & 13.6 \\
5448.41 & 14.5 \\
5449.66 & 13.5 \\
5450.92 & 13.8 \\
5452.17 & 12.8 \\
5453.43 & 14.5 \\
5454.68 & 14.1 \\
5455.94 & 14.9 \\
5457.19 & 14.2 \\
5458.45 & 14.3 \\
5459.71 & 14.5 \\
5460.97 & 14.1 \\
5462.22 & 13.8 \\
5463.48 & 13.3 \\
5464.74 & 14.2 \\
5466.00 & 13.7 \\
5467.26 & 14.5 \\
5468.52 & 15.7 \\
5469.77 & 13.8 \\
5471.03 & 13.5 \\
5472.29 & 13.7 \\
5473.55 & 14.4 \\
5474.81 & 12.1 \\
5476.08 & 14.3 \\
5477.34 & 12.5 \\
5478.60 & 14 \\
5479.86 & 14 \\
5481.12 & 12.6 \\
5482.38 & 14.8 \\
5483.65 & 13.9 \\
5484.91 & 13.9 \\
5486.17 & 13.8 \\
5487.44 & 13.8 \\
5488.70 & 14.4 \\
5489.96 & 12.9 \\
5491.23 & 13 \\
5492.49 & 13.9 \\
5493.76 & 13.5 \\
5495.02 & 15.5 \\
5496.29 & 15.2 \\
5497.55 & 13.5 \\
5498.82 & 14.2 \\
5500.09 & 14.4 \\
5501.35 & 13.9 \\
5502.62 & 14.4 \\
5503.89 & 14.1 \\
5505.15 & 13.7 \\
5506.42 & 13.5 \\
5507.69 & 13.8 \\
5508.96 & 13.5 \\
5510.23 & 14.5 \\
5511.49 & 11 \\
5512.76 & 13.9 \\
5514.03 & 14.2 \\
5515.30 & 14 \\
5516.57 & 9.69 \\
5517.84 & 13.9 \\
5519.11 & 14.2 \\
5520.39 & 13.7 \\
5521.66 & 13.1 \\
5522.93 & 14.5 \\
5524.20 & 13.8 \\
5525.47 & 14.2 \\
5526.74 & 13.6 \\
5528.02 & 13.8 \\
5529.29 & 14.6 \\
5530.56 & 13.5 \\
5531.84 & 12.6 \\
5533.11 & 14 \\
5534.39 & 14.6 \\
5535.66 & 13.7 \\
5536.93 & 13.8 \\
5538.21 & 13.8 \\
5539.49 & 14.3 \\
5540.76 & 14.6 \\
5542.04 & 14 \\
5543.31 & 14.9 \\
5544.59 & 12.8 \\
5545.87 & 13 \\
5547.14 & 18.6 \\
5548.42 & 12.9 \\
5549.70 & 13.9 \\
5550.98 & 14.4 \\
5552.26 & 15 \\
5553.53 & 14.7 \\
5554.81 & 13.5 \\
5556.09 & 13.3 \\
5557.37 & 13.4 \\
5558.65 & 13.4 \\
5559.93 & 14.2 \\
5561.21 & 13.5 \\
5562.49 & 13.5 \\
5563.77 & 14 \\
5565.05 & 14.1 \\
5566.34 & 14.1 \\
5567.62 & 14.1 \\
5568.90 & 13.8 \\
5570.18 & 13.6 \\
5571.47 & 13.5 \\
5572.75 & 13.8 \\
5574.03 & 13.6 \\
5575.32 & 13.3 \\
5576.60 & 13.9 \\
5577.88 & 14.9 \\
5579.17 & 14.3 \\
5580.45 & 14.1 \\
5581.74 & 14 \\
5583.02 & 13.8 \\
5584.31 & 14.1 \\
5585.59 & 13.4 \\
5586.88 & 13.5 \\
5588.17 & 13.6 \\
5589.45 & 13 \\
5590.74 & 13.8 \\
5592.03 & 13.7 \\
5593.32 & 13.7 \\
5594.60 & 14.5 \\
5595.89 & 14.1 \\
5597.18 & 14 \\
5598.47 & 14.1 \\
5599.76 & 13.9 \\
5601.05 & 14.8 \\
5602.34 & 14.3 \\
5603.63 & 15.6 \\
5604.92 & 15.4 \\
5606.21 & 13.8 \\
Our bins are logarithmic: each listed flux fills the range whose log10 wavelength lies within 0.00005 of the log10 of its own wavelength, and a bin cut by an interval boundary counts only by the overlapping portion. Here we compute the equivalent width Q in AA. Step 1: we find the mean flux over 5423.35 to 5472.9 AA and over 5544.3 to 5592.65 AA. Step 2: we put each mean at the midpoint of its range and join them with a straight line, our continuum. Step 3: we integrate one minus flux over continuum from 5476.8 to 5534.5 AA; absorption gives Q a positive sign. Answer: 1.0 AA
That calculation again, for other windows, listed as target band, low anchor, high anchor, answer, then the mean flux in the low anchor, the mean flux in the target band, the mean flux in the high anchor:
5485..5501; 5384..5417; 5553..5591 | -0.4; 13.5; 14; 13.8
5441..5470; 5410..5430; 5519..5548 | 0.2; 14.4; 14.2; 14.1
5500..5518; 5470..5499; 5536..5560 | 0.6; 13.8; 13.5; 14.1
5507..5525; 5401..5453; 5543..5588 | 0.7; 13.9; 13.4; 14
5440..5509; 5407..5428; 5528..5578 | 0.8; 14.3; 14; 14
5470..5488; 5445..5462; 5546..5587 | 0.5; 14.1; 13.7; 14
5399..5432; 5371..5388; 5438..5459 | 0.8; 14.5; 13.9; 14.1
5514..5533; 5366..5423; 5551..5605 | 0.5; 13.9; 13.5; 14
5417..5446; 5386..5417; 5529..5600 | -1.5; 13.4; 14.2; 13.9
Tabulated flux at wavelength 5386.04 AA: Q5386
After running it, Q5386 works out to 14.5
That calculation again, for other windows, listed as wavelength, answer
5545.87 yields 13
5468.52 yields 15.7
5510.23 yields 14.5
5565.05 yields 14.1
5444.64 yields 14.5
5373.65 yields 12.8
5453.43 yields 14.5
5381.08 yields 14.6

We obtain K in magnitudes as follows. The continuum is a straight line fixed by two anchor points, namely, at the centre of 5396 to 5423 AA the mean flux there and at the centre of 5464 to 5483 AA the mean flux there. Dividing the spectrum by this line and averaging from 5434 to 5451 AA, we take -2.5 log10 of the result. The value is -0.02 mag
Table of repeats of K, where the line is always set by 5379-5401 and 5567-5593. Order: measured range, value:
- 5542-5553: -0.049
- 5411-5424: -0.074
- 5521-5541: -0.009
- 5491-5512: -0.009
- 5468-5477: -0.007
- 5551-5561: -0.013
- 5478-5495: -0.002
